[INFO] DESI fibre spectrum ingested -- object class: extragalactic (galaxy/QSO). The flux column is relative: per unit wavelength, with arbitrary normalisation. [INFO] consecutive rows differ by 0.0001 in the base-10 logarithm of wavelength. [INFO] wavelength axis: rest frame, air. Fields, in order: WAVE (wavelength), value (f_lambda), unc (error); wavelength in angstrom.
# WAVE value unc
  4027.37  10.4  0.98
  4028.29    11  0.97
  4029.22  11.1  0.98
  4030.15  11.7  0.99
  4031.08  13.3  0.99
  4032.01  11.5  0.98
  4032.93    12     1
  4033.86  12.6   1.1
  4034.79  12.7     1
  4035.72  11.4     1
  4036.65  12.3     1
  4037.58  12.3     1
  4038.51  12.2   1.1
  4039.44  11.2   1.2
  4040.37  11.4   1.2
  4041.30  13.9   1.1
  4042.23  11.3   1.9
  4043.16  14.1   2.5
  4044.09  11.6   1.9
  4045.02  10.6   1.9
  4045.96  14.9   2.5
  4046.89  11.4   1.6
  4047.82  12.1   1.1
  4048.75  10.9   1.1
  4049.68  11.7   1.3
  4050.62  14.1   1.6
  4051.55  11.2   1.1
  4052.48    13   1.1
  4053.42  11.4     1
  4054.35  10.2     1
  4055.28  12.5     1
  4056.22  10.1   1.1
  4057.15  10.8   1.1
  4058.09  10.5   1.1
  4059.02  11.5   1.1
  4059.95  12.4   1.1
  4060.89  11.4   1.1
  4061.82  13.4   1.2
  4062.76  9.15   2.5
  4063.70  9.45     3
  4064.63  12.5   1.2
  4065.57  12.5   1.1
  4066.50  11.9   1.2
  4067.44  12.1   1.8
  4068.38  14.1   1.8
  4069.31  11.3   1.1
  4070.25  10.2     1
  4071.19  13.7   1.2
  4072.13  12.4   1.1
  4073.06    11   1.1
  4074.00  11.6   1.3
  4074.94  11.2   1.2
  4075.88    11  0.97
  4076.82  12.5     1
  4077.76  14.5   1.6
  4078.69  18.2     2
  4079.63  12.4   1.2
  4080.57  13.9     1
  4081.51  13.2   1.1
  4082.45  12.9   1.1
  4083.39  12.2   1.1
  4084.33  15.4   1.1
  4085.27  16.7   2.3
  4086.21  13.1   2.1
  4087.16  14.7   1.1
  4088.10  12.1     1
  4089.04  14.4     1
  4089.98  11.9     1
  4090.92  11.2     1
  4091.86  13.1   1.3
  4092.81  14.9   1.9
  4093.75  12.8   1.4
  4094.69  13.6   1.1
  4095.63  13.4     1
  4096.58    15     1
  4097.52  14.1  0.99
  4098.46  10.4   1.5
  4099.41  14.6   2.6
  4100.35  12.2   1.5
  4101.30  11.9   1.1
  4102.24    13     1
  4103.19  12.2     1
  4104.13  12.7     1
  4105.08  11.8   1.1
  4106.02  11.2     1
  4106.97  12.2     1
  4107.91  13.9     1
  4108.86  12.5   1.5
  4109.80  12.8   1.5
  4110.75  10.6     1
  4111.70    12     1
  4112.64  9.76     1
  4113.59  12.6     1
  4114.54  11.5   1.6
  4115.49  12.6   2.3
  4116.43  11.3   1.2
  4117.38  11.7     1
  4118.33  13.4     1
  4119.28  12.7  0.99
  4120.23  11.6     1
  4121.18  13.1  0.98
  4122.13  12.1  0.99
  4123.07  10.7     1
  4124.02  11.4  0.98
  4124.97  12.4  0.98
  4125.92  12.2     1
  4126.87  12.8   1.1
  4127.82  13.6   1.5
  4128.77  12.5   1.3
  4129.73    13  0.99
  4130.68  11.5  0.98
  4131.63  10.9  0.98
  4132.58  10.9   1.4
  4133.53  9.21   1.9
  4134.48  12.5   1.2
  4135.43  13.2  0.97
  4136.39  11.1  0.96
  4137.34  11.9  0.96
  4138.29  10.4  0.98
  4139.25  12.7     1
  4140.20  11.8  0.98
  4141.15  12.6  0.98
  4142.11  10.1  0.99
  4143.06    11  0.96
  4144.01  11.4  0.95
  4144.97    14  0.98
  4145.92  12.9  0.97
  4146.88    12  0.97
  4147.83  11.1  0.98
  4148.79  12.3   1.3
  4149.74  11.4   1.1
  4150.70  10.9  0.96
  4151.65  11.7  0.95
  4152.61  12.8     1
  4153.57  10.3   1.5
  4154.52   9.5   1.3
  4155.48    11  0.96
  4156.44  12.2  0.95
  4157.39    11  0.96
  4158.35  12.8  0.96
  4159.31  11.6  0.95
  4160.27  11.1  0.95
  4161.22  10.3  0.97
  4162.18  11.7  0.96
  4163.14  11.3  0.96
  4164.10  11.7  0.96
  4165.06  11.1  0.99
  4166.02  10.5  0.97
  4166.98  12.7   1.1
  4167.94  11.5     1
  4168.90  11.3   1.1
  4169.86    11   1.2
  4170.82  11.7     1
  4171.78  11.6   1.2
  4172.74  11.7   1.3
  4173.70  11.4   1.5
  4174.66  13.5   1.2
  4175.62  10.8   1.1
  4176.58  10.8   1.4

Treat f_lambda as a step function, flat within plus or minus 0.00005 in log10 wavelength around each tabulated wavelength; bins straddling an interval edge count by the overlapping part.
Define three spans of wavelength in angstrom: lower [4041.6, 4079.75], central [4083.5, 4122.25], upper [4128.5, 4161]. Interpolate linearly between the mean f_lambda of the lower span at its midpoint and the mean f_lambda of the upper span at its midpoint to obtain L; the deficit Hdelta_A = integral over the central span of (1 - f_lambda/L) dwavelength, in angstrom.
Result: -3.0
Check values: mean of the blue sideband 12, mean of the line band 12.7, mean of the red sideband 11.6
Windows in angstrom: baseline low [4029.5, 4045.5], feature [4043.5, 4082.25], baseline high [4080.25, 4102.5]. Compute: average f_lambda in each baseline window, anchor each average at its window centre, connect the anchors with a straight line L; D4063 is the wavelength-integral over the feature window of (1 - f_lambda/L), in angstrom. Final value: 1.9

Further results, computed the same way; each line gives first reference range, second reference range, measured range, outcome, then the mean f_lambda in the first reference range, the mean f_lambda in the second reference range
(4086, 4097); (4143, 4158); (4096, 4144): 1.7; 13.3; 11.6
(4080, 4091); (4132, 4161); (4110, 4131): 0.6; 13.5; 11.6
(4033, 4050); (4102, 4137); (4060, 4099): -2.4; 12.1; 12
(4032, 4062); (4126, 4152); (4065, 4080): -0.8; 12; 11.8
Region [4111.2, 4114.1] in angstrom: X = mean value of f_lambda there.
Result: 11.4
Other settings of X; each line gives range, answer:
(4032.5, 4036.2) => 12.2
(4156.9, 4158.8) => 11.9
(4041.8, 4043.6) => 12.7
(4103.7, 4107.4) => 12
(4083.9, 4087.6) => 14.9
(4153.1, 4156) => 10.3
